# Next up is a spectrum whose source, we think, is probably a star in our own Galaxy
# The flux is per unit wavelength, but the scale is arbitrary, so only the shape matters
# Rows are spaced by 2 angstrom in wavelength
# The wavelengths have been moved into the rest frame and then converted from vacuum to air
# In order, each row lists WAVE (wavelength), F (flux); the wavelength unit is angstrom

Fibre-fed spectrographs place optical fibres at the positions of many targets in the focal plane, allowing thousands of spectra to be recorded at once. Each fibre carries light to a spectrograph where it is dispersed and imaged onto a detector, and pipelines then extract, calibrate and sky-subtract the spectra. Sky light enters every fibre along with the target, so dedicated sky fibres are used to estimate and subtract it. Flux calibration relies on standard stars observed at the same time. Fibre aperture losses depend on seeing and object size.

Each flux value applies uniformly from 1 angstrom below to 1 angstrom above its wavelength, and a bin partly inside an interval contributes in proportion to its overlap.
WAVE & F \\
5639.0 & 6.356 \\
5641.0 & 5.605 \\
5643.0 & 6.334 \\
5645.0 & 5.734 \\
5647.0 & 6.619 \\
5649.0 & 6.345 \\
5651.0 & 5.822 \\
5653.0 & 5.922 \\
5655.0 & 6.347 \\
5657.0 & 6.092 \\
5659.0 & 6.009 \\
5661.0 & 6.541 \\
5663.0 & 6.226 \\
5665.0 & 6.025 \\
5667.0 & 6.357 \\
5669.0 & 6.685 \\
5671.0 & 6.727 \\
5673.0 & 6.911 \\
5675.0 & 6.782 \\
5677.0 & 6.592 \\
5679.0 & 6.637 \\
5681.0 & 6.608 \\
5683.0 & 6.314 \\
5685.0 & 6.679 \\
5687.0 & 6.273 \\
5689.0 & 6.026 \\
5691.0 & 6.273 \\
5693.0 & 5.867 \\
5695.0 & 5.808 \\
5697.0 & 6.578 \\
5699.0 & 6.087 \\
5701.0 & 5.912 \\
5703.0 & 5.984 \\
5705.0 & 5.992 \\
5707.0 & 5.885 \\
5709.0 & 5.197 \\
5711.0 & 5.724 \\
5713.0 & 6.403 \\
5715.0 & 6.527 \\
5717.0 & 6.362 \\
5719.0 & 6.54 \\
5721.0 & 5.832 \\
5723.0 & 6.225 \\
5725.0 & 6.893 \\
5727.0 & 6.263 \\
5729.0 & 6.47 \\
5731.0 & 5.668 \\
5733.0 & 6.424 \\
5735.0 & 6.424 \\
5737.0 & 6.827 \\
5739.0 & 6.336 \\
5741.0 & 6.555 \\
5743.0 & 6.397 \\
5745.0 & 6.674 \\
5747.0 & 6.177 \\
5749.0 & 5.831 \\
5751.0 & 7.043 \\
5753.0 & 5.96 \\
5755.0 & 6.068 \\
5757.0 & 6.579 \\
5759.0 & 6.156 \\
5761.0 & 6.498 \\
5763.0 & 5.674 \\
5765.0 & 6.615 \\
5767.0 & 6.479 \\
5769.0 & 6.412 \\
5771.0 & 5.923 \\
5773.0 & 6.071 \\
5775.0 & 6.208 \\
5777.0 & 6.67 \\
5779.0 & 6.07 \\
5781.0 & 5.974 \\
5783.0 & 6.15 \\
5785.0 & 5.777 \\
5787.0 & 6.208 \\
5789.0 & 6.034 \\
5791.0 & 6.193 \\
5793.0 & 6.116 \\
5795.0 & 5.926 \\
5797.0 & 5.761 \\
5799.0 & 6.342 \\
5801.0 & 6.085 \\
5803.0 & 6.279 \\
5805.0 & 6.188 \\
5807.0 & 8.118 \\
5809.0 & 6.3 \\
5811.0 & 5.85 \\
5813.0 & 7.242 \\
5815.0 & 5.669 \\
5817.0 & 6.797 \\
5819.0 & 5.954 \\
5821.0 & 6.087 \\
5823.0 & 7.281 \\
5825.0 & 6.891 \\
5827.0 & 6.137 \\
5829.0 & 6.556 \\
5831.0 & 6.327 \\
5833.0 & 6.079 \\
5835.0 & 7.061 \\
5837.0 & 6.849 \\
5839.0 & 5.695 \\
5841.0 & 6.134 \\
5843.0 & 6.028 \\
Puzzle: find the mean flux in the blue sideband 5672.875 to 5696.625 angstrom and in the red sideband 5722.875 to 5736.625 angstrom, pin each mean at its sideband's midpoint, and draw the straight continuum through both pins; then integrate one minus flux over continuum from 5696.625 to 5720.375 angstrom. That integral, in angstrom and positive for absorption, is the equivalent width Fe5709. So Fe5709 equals 1.09 angstrom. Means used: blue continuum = 6.38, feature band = 6.08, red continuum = 6.37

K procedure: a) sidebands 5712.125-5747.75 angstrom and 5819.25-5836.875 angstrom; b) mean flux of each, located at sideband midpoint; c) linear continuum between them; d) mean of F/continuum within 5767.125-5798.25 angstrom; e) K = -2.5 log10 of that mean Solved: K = 0.062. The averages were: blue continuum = 6.39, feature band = 6.11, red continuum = 6.54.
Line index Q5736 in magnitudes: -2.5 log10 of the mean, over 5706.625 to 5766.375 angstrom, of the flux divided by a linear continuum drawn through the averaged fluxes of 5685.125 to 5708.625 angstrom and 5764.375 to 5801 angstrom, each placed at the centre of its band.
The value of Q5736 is -0.03 mag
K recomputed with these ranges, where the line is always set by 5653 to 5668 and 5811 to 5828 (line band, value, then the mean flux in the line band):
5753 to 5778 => 0.02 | 6.27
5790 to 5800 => 0.06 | 6.07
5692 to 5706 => 0.04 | 6.03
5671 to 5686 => -0.07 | 6.65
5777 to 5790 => 0.06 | 6.08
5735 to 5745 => -0.03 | 6.53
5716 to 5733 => 0.00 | 6.29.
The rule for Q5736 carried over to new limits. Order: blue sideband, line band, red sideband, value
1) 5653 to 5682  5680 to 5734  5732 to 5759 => 0.04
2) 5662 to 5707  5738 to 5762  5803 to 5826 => 0.02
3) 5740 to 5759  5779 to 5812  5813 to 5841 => 0.03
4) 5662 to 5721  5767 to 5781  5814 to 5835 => 0.02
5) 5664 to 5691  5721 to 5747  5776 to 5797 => -0.02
